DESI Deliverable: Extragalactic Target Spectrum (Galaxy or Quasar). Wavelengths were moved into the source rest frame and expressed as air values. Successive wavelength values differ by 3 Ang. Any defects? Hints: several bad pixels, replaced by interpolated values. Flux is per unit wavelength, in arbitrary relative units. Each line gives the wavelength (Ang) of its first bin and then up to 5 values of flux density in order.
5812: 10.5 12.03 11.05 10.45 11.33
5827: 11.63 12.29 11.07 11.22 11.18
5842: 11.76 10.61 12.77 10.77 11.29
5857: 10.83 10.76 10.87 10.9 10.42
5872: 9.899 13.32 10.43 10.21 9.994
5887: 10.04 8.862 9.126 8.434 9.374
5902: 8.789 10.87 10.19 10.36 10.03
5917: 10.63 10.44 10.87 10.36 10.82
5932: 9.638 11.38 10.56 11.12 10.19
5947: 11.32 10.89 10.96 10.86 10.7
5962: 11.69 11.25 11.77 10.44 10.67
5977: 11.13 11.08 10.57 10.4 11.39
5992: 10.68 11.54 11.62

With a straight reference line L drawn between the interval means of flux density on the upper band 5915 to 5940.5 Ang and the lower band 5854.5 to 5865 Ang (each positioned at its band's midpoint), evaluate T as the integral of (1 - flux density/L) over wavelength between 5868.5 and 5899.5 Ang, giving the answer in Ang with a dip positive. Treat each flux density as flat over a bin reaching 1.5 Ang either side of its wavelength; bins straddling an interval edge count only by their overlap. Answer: 2.18 Ang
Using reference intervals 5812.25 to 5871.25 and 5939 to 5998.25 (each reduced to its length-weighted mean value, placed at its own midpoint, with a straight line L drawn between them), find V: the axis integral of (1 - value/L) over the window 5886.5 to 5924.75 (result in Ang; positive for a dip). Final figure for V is 4.3 Ang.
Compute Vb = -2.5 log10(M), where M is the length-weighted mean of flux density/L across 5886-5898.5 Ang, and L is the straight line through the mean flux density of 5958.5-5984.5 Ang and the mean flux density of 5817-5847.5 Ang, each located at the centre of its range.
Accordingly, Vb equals 0.225 mag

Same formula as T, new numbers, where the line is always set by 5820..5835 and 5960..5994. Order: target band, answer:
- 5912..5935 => 1.40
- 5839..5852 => -0.16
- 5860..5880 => 0.60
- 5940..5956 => 0.28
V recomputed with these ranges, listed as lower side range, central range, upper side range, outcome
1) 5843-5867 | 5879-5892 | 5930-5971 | 1.51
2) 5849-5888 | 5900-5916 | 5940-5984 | 1.21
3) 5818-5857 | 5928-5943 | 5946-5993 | 0.53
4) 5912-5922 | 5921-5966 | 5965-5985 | -0.77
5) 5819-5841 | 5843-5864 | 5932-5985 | 0.18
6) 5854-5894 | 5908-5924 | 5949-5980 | 0.47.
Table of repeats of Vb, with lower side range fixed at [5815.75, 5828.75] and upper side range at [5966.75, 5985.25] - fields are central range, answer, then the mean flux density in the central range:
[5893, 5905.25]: 0.20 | 9.18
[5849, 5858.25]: 0.01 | 11.1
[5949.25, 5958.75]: 0.01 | 10.9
